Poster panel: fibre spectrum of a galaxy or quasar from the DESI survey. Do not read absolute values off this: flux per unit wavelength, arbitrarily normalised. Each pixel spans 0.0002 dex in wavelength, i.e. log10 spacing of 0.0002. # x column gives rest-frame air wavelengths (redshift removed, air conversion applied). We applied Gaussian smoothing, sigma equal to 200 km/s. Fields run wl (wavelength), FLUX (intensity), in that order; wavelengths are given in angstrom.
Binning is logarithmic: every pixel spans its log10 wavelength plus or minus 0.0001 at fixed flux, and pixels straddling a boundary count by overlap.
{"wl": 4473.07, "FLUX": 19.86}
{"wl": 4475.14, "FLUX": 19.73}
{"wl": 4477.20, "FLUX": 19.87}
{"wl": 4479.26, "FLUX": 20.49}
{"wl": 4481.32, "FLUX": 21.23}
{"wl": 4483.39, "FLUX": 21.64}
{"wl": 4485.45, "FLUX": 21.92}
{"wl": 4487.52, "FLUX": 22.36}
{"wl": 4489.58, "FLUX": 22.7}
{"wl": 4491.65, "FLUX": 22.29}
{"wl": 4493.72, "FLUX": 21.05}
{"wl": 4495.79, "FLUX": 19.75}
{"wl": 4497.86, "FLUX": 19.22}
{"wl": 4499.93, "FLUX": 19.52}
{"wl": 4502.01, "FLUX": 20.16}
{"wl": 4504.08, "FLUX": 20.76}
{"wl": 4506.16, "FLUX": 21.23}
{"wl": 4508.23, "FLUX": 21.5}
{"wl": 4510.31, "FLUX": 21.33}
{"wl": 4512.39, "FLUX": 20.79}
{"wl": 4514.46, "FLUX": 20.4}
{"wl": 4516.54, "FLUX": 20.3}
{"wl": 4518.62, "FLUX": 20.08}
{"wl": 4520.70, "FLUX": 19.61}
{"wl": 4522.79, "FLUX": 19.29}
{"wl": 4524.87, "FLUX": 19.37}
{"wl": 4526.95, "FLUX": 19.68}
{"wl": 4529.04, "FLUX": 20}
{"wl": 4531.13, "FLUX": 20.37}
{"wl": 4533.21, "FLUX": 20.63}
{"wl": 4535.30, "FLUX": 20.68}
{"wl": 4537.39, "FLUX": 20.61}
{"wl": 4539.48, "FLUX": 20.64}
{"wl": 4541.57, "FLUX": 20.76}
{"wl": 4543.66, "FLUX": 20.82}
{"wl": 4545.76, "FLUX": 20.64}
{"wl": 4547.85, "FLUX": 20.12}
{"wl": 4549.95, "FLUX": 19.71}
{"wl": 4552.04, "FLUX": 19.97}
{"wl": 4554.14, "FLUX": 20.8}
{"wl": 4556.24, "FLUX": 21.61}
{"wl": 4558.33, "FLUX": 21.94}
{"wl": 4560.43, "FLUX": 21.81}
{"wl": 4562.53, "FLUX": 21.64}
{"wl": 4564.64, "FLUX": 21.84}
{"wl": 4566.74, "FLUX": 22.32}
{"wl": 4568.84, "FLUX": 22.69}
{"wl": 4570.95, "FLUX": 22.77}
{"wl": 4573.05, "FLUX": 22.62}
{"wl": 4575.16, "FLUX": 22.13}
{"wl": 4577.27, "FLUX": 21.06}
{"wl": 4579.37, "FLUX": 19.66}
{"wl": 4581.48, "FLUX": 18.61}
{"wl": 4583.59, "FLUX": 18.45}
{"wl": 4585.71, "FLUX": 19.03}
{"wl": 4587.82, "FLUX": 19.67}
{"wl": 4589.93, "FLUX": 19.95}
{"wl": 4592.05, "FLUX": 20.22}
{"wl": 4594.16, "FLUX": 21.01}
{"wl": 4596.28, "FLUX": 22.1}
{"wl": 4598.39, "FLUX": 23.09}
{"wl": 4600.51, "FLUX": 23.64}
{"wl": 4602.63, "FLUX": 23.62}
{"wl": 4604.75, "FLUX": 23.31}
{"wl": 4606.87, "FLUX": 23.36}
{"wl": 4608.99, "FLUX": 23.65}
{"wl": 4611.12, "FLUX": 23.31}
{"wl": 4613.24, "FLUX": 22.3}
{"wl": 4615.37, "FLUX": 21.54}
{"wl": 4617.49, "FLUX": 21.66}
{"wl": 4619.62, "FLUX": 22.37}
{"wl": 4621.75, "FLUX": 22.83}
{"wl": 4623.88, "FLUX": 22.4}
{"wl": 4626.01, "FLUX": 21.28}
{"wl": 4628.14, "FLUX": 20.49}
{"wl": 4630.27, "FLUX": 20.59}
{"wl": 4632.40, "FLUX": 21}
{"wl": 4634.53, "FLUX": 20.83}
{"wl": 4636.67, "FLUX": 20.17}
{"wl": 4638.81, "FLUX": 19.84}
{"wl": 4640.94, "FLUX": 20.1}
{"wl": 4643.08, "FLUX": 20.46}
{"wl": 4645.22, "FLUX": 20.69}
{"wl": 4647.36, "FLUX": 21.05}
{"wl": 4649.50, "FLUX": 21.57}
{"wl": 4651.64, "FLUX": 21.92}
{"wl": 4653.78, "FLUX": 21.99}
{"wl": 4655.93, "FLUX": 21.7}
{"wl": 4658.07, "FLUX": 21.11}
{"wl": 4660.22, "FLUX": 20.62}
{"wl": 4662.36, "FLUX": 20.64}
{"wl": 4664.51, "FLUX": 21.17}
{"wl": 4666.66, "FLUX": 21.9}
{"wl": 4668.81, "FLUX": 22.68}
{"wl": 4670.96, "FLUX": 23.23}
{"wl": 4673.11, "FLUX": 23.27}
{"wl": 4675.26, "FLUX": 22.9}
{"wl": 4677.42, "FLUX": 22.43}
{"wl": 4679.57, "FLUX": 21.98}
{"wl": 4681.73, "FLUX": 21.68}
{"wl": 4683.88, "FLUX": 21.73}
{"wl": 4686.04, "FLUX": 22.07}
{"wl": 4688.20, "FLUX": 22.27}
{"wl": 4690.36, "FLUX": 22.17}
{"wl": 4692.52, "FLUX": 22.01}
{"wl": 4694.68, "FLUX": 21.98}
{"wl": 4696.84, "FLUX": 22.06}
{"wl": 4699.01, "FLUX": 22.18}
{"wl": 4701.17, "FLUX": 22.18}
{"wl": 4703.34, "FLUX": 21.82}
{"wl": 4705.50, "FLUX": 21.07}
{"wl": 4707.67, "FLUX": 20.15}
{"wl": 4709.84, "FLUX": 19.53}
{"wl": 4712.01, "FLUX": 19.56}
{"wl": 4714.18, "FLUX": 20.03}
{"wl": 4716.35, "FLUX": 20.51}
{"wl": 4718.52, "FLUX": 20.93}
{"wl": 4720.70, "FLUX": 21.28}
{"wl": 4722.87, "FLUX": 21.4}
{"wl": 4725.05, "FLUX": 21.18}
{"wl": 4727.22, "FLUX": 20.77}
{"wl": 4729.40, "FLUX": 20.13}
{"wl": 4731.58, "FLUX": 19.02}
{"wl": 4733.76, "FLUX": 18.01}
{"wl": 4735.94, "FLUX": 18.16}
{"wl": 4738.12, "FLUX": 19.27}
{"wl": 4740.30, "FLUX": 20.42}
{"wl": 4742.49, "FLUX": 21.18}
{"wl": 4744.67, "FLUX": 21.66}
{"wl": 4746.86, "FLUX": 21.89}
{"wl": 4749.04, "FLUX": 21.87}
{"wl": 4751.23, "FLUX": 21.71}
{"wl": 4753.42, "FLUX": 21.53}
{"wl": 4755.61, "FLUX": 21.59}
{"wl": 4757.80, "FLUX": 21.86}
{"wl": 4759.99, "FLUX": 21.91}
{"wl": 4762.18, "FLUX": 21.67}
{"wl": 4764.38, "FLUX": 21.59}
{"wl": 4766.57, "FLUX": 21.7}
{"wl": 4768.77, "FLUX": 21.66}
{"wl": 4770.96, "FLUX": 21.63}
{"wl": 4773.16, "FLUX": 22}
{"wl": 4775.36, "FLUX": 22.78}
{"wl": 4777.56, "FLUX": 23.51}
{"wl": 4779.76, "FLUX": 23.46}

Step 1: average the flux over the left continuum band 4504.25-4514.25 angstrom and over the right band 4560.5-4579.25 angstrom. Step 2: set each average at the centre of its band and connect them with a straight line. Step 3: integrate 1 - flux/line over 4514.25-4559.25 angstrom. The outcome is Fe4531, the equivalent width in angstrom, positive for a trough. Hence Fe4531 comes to 2.4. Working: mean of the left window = 21.1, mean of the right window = 22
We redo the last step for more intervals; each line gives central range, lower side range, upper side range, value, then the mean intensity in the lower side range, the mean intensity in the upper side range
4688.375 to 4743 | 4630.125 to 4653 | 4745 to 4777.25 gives 1.9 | 20.8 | 21.9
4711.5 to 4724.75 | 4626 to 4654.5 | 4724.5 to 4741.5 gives -0.6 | 20.8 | 19.6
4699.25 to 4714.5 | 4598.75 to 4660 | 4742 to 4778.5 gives 0.8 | 21.7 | 21.9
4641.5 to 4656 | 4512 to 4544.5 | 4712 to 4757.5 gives -0.6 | 20.2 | 20.6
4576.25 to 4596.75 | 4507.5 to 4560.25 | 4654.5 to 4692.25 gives 1.1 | 20.5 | 22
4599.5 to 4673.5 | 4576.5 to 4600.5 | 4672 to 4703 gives -1.8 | 20.4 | 22.2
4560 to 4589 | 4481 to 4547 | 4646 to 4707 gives 0.2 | 20.7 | 21.9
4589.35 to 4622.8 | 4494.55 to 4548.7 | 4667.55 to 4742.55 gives -2.7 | 20.3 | 21.2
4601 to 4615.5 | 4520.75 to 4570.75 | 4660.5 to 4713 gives -1.3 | 20.8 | 21.8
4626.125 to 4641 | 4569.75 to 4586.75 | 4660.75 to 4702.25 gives 0.6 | 20.6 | 22.1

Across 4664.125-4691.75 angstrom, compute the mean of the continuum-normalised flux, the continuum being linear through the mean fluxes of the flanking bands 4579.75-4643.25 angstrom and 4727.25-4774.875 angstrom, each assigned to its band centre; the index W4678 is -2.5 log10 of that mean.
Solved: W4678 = -0.06 mag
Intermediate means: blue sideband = 21.4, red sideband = 21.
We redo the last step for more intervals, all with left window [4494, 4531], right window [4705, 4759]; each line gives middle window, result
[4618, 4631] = -0.07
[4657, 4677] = -0.08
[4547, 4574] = -0.07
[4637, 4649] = 0.00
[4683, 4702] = -0.08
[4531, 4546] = -0.02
